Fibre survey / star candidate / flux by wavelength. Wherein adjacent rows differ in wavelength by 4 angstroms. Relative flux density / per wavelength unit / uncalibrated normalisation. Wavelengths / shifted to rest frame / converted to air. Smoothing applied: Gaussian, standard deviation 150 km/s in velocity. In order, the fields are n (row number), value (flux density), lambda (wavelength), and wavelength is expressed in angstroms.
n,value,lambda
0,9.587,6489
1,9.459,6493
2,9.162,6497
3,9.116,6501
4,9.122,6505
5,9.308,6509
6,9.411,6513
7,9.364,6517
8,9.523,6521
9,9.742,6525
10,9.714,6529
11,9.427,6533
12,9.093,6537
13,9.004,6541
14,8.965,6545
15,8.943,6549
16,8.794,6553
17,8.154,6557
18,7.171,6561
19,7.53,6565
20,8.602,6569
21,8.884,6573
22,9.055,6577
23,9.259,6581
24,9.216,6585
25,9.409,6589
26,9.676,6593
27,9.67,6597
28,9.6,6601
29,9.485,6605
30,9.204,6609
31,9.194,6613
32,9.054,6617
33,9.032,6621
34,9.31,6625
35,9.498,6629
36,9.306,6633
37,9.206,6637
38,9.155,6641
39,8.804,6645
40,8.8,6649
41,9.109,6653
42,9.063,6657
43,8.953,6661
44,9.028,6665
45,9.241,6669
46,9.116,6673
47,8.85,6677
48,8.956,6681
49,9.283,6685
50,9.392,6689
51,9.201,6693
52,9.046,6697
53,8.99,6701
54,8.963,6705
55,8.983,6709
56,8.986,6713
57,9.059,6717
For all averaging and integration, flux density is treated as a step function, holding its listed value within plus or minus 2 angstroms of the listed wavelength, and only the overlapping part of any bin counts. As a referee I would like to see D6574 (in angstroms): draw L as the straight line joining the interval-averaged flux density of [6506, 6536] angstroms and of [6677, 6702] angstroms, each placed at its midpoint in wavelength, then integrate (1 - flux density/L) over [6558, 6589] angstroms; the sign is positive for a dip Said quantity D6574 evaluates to 2.6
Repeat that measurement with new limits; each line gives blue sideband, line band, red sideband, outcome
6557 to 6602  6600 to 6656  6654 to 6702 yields -1.3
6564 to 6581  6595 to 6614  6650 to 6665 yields -1.4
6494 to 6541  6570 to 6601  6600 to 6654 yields -0.2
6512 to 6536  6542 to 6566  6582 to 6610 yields 3.0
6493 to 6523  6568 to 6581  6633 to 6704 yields 0.4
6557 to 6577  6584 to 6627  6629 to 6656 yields -3.6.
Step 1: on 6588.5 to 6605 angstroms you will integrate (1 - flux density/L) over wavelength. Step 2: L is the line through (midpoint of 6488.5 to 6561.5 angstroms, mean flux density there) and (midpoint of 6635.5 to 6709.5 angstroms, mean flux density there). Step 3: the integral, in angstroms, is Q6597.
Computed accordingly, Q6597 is -0.9 angstroms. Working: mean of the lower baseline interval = 9.14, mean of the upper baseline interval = 9.06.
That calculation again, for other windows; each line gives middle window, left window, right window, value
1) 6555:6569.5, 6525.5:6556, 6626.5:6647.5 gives 2.2 angstroms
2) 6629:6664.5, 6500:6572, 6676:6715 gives -0.2 angstroms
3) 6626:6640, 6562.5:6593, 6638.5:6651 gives -0.6 angstroms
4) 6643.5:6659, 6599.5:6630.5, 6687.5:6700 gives 0.5 angstroms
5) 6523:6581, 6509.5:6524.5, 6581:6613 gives 3.9 angstroms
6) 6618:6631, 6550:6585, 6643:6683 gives -0.7 angstroms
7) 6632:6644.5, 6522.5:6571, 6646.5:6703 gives -0.3 angstroms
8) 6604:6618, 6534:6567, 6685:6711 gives -0.8 angstroms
